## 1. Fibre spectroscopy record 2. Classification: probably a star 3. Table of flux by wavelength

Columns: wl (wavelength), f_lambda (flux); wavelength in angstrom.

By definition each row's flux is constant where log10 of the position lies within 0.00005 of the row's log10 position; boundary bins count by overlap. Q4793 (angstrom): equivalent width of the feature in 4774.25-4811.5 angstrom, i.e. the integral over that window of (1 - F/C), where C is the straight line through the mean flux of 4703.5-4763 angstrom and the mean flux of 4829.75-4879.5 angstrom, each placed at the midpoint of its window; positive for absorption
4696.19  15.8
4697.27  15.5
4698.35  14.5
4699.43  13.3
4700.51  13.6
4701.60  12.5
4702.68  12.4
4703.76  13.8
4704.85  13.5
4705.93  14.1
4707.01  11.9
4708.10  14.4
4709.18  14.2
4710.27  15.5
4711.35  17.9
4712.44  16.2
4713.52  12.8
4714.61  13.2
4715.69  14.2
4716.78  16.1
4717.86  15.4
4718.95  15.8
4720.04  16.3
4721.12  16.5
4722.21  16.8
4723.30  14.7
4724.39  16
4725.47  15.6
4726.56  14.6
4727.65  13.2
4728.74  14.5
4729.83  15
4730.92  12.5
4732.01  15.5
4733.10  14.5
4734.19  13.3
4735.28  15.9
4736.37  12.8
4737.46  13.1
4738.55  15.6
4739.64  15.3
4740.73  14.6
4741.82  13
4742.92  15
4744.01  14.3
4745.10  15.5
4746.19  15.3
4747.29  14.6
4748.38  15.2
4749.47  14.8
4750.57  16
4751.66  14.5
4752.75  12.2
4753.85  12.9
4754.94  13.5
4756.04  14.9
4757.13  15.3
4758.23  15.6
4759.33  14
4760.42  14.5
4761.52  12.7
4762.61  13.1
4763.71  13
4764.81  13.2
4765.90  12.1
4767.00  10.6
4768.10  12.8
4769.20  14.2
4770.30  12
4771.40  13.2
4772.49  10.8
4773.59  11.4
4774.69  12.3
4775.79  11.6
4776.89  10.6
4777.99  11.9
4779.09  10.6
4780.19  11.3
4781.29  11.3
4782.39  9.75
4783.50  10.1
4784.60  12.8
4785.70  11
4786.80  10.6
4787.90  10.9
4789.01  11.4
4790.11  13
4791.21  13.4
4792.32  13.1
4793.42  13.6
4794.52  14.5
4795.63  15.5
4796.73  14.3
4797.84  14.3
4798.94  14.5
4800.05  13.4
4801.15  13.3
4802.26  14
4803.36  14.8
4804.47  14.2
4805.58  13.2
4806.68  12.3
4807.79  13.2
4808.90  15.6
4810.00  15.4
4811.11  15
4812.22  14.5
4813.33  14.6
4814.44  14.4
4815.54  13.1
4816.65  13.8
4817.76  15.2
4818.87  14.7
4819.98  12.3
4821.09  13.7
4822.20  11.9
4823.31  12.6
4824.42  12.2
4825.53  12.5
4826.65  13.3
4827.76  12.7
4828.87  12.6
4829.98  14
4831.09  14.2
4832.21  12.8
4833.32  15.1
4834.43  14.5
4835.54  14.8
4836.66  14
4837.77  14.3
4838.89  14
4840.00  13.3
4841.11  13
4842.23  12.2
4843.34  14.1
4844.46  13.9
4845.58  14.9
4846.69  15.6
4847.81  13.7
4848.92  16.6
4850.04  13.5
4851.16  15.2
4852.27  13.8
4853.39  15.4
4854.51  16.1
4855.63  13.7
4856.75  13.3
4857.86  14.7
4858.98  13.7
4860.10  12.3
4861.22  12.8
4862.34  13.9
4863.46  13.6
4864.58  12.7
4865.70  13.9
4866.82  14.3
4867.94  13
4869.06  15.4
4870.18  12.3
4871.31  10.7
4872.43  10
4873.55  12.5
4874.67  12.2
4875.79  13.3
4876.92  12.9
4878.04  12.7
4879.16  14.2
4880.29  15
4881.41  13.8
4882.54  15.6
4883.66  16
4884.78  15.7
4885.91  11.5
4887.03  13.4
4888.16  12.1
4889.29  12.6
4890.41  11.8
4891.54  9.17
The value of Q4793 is 3.4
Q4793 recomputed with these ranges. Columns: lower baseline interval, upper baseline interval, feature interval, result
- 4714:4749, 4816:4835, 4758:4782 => 3.2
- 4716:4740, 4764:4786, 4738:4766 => -2.1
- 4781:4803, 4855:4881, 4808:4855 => -3.7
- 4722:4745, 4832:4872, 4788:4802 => 0.6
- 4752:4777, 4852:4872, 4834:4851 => -0.9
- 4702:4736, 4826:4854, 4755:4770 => 1.0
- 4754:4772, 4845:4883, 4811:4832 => 0.1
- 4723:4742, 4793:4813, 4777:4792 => 3.0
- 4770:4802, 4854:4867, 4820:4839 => -0.4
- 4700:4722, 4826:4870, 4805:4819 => -0.1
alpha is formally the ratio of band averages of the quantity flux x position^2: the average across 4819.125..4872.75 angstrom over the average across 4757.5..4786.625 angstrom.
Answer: 1.2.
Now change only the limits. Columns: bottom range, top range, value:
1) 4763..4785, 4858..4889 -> 1.18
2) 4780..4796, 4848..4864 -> 1.20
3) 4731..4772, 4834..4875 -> 1.02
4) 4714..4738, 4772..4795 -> 0.81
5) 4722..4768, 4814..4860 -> 1.01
